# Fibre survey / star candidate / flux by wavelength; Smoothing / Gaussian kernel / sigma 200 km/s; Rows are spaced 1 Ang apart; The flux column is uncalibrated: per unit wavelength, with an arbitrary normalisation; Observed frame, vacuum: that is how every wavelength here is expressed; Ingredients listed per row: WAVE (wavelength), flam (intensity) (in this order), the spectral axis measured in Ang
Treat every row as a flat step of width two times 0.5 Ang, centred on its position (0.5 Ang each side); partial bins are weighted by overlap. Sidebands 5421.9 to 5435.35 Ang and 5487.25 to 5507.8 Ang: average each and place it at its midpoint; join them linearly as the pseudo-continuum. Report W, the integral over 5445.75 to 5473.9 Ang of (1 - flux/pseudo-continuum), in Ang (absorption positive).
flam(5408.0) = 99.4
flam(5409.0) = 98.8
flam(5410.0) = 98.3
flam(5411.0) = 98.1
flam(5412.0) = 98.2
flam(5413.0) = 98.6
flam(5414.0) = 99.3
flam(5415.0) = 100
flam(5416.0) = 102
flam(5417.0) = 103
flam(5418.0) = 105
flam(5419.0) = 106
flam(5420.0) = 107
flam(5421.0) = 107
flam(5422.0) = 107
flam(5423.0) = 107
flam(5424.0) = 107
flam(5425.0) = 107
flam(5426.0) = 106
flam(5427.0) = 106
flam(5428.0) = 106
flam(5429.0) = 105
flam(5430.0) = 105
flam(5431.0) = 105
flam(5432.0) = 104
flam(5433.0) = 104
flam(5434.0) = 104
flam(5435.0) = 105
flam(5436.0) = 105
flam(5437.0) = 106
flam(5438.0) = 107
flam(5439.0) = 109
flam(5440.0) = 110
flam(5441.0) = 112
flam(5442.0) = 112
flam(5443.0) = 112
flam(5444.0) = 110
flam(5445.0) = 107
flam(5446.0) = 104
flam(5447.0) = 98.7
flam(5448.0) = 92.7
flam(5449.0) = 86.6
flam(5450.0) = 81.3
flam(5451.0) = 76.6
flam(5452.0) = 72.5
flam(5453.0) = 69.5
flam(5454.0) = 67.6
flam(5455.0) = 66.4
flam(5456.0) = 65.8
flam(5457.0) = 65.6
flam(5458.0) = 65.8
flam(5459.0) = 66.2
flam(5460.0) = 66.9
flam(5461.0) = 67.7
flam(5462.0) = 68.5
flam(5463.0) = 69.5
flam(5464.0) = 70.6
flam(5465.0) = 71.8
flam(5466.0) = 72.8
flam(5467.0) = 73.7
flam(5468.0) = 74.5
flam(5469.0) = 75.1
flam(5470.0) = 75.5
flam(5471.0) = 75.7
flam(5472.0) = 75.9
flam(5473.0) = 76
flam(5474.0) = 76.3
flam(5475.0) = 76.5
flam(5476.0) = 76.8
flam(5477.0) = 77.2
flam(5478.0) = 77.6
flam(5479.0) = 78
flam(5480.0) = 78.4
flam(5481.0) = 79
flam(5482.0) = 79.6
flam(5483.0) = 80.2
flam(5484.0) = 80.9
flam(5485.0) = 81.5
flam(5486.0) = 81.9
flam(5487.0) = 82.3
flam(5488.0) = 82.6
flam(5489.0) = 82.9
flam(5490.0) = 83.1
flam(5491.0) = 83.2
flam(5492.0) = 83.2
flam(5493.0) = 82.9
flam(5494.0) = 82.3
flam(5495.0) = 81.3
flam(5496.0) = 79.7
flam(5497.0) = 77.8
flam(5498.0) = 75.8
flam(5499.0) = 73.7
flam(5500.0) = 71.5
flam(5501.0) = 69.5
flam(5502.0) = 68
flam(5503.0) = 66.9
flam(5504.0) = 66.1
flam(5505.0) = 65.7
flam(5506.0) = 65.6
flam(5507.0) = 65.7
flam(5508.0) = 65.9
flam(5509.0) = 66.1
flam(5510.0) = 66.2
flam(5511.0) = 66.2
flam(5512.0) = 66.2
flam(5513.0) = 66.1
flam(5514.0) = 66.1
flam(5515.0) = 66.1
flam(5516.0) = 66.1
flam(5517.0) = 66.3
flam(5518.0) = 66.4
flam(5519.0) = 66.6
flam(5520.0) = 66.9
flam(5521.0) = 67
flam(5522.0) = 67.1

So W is 5.3 Ang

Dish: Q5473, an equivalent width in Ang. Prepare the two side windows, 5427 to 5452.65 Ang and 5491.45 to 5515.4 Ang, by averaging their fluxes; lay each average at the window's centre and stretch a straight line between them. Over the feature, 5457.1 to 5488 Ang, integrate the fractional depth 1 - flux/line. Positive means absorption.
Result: 3.7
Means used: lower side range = 102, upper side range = 71.1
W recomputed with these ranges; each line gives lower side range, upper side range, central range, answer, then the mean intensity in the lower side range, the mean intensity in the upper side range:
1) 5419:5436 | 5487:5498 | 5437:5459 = 1.9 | 106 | 81.6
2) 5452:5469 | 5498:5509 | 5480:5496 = -3.1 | 69.2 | 68.1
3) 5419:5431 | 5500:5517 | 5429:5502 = 2.6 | 106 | 66.6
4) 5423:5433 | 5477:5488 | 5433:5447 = -1.1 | 106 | 79.9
